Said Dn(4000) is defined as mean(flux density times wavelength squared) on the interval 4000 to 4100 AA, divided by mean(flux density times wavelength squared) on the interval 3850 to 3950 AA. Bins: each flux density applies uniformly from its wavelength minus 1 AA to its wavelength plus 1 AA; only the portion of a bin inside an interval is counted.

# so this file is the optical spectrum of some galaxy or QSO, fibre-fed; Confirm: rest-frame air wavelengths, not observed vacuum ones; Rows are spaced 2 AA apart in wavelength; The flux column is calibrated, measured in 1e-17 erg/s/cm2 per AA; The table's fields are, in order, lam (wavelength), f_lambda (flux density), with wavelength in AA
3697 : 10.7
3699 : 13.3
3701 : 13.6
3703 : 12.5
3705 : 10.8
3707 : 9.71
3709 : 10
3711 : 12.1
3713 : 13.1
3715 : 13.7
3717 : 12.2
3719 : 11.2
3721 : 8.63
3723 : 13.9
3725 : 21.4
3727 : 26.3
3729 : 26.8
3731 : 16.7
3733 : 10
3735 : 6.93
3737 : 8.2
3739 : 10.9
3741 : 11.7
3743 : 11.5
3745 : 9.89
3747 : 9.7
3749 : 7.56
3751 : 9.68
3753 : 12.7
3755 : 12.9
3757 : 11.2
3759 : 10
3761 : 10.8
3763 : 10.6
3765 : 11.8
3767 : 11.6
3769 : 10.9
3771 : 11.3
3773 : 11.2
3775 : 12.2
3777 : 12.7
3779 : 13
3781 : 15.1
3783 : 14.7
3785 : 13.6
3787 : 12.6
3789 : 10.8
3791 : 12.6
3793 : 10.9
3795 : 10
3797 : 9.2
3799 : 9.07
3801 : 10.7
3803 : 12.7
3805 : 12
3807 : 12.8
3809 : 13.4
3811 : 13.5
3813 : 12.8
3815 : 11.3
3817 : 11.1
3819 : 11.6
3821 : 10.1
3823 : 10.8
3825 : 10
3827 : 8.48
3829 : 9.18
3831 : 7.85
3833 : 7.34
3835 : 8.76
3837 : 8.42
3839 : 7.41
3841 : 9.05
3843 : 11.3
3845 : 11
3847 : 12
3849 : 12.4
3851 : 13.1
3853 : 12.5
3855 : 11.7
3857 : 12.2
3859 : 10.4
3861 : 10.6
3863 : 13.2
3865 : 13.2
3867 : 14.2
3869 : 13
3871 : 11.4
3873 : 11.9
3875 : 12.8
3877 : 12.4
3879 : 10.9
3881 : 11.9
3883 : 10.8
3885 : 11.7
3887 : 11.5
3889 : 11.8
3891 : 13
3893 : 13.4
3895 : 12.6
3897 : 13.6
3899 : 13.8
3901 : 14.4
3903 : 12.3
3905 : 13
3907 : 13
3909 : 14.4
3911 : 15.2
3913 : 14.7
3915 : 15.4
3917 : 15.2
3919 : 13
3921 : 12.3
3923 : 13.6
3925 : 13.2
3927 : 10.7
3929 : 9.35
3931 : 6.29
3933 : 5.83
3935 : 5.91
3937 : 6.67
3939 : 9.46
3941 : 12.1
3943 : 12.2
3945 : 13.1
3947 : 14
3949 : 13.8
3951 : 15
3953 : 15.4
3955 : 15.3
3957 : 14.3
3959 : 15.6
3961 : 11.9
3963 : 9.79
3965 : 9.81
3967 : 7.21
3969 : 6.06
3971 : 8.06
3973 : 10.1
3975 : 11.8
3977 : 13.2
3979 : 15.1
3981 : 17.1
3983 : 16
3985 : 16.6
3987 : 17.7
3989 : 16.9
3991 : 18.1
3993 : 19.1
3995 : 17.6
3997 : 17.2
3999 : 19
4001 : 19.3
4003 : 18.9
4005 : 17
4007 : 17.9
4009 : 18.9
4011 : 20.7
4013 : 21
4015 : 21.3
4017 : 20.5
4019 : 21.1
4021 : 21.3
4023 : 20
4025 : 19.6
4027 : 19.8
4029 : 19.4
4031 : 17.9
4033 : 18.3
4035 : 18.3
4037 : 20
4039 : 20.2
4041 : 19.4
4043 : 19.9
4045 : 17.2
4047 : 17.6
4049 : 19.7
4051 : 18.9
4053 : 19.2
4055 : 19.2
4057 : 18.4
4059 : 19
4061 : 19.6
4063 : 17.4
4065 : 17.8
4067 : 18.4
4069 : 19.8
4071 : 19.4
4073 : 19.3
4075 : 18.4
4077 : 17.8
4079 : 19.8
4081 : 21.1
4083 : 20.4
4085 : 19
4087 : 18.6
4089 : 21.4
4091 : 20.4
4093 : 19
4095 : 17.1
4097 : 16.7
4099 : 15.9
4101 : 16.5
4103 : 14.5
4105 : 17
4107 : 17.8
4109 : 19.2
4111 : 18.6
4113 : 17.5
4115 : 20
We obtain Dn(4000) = 1.70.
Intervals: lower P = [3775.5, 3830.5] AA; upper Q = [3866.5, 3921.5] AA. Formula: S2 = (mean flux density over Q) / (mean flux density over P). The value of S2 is 1.1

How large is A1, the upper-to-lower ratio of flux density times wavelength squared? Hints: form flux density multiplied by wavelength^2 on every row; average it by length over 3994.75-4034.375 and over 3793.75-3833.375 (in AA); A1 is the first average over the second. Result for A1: 2.00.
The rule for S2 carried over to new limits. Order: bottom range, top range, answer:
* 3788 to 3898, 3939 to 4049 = 1.44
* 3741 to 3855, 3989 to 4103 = 1.71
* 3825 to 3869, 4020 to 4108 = 1.75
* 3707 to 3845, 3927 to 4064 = 1.36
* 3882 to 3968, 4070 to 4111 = 1.51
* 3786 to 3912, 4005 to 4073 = 1.66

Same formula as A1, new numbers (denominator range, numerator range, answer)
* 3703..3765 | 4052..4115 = 1.80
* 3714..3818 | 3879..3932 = 1.11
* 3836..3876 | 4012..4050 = 1.85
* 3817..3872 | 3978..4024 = 1.87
